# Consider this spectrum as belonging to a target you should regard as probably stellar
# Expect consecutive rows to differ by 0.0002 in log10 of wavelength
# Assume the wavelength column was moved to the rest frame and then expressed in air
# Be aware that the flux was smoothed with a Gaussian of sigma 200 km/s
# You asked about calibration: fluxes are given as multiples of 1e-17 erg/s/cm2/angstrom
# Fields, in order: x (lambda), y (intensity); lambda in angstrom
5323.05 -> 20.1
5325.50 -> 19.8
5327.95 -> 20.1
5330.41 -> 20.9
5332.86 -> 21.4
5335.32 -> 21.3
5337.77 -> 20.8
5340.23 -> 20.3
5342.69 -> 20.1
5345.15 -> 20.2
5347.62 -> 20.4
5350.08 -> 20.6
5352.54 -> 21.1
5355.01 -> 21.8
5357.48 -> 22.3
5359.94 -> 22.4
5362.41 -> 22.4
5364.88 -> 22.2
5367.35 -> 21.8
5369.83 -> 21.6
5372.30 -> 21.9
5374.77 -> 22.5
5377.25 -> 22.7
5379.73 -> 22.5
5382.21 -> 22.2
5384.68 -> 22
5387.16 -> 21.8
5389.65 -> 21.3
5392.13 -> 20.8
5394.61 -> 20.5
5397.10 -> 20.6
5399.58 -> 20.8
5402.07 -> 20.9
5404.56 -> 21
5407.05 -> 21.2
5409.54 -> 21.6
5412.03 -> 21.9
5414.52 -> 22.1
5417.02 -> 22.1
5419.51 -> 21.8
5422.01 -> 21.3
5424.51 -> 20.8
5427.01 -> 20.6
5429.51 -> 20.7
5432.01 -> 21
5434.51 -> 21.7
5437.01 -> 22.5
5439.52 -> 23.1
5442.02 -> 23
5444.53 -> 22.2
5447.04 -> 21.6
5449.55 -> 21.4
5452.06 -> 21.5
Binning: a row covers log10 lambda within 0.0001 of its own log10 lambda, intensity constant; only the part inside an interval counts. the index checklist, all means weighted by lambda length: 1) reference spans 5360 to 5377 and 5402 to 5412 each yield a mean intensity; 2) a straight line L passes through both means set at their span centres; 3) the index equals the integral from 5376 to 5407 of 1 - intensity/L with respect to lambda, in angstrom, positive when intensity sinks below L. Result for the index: 0.3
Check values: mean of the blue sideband 22.1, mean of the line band 21.4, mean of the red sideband 21.3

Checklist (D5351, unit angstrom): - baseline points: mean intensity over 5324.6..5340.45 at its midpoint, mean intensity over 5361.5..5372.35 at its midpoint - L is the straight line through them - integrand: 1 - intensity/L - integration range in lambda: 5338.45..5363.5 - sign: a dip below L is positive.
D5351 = 0.3 angstrom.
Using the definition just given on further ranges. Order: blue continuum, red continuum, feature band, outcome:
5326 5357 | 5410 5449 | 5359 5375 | -0.8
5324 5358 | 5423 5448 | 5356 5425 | -1.4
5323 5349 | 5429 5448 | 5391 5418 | 0.4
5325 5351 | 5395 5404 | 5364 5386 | -1.6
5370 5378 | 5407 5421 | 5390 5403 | 0.7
